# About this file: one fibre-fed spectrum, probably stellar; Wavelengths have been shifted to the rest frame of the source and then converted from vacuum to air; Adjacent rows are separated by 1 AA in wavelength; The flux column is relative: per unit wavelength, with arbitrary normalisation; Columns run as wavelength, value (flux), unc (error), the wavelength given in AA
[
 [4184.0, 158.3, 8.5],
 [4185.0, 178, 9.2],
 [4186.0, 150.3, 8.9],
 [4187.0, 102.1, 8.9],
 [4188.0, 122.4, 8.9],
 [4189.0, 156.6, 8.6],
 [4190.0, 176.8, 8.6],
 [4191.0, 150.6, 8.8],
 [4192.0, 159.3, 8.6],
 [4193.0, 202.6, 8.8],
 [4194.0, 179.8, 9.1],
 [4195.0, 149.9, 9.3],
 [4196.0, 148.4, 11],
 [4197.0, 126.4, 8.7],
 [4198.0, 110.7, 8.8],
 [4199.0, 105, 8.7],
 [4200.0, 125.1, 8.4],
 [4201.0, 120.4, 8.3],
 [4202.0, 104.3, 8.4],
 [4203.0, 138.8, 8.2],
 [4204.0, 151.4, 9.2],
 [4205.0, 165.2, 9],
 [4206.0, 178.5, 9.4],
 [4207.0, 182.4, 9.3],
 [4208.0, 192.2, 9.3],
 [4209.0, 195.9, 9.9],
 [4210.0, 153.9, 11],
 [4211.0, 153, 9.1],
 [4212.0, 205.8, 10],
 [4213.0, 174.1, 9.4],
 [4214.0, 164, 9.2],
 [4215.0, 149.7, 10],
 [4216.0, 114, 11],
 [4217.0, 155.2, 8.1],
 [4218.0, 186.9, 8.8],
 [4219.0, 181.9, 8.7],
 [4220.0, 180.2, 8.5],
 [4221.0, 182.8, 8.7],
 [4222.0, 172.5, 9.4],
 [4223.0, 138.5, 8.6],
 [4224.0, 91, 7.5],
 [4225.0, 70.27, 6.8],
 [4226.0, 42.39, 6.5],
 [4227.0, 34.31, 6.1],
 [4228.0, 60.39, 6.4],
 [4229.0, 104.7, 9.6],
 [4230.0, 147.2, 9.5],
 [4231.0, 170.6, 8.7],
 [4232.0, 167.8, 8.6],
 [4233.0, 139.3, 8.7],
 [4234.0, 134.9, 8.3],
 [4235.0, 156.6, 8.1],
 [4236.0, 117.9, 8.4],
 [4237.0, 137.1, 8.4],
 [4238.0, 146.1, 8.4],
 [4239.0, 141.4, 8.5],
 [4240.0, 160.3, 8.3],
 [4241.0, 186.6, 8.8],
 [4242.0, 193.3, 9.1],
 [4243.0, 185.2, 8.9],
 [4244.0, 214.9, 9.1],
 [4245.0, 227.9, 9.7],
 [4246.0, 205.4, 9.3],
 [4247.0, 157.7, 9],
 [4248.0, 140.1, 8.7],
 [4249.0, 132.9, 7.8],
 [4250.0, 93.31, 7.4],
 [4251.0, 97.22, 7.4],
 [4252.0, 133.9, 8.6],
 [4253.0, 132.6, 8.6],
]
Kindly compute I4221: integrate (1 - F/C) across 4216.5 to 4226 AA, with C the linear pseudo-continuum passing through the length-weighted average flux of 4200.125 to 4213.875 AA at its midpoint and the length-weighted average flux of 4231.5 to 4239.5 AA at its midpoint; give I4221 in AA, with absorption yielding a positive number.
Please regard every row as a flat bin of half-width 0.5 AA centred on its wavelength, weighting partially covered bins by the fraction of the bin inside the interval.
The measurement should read 0.5 AA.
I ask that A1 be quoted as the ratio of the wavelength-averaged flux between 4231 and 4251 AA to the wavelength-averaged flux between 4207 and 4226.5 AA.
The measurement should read 1.0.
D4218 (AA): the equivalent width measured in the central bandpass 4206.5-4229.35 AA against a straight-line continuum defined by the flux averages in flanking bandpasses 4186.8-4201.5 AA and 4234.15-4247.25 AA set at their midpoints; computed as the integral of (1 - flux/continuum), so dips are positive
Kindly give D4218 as 1.9 AA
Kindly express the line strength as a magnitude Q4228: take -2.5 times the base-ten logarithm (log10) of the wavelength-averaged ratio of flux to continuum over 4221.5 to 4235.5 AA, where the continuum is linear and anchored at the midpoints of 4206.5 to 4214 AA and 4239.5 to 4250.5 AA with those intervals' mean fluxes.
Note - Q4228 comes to 0.44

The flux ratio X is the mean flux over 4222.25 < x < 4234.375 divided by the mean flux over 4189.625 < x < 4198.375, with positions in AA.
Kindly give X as 0.7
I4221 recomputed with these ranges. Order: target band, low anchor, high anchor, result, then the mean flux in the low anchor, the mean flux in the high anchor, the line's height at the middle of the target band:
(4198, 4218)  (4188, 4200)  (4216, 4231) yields -2.36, 149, 126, 138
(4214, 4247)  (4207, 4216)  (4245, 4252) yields 1.84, 171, 144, 157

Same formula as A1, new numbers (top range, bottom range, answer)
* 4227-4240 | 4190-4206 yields 0.91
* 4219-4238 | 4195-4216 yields 0.84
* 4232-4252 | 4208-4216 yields 0.92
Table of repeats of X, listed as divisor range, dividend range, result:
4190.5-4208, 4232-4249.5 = 1.10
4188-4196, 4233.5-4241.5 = 0.90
